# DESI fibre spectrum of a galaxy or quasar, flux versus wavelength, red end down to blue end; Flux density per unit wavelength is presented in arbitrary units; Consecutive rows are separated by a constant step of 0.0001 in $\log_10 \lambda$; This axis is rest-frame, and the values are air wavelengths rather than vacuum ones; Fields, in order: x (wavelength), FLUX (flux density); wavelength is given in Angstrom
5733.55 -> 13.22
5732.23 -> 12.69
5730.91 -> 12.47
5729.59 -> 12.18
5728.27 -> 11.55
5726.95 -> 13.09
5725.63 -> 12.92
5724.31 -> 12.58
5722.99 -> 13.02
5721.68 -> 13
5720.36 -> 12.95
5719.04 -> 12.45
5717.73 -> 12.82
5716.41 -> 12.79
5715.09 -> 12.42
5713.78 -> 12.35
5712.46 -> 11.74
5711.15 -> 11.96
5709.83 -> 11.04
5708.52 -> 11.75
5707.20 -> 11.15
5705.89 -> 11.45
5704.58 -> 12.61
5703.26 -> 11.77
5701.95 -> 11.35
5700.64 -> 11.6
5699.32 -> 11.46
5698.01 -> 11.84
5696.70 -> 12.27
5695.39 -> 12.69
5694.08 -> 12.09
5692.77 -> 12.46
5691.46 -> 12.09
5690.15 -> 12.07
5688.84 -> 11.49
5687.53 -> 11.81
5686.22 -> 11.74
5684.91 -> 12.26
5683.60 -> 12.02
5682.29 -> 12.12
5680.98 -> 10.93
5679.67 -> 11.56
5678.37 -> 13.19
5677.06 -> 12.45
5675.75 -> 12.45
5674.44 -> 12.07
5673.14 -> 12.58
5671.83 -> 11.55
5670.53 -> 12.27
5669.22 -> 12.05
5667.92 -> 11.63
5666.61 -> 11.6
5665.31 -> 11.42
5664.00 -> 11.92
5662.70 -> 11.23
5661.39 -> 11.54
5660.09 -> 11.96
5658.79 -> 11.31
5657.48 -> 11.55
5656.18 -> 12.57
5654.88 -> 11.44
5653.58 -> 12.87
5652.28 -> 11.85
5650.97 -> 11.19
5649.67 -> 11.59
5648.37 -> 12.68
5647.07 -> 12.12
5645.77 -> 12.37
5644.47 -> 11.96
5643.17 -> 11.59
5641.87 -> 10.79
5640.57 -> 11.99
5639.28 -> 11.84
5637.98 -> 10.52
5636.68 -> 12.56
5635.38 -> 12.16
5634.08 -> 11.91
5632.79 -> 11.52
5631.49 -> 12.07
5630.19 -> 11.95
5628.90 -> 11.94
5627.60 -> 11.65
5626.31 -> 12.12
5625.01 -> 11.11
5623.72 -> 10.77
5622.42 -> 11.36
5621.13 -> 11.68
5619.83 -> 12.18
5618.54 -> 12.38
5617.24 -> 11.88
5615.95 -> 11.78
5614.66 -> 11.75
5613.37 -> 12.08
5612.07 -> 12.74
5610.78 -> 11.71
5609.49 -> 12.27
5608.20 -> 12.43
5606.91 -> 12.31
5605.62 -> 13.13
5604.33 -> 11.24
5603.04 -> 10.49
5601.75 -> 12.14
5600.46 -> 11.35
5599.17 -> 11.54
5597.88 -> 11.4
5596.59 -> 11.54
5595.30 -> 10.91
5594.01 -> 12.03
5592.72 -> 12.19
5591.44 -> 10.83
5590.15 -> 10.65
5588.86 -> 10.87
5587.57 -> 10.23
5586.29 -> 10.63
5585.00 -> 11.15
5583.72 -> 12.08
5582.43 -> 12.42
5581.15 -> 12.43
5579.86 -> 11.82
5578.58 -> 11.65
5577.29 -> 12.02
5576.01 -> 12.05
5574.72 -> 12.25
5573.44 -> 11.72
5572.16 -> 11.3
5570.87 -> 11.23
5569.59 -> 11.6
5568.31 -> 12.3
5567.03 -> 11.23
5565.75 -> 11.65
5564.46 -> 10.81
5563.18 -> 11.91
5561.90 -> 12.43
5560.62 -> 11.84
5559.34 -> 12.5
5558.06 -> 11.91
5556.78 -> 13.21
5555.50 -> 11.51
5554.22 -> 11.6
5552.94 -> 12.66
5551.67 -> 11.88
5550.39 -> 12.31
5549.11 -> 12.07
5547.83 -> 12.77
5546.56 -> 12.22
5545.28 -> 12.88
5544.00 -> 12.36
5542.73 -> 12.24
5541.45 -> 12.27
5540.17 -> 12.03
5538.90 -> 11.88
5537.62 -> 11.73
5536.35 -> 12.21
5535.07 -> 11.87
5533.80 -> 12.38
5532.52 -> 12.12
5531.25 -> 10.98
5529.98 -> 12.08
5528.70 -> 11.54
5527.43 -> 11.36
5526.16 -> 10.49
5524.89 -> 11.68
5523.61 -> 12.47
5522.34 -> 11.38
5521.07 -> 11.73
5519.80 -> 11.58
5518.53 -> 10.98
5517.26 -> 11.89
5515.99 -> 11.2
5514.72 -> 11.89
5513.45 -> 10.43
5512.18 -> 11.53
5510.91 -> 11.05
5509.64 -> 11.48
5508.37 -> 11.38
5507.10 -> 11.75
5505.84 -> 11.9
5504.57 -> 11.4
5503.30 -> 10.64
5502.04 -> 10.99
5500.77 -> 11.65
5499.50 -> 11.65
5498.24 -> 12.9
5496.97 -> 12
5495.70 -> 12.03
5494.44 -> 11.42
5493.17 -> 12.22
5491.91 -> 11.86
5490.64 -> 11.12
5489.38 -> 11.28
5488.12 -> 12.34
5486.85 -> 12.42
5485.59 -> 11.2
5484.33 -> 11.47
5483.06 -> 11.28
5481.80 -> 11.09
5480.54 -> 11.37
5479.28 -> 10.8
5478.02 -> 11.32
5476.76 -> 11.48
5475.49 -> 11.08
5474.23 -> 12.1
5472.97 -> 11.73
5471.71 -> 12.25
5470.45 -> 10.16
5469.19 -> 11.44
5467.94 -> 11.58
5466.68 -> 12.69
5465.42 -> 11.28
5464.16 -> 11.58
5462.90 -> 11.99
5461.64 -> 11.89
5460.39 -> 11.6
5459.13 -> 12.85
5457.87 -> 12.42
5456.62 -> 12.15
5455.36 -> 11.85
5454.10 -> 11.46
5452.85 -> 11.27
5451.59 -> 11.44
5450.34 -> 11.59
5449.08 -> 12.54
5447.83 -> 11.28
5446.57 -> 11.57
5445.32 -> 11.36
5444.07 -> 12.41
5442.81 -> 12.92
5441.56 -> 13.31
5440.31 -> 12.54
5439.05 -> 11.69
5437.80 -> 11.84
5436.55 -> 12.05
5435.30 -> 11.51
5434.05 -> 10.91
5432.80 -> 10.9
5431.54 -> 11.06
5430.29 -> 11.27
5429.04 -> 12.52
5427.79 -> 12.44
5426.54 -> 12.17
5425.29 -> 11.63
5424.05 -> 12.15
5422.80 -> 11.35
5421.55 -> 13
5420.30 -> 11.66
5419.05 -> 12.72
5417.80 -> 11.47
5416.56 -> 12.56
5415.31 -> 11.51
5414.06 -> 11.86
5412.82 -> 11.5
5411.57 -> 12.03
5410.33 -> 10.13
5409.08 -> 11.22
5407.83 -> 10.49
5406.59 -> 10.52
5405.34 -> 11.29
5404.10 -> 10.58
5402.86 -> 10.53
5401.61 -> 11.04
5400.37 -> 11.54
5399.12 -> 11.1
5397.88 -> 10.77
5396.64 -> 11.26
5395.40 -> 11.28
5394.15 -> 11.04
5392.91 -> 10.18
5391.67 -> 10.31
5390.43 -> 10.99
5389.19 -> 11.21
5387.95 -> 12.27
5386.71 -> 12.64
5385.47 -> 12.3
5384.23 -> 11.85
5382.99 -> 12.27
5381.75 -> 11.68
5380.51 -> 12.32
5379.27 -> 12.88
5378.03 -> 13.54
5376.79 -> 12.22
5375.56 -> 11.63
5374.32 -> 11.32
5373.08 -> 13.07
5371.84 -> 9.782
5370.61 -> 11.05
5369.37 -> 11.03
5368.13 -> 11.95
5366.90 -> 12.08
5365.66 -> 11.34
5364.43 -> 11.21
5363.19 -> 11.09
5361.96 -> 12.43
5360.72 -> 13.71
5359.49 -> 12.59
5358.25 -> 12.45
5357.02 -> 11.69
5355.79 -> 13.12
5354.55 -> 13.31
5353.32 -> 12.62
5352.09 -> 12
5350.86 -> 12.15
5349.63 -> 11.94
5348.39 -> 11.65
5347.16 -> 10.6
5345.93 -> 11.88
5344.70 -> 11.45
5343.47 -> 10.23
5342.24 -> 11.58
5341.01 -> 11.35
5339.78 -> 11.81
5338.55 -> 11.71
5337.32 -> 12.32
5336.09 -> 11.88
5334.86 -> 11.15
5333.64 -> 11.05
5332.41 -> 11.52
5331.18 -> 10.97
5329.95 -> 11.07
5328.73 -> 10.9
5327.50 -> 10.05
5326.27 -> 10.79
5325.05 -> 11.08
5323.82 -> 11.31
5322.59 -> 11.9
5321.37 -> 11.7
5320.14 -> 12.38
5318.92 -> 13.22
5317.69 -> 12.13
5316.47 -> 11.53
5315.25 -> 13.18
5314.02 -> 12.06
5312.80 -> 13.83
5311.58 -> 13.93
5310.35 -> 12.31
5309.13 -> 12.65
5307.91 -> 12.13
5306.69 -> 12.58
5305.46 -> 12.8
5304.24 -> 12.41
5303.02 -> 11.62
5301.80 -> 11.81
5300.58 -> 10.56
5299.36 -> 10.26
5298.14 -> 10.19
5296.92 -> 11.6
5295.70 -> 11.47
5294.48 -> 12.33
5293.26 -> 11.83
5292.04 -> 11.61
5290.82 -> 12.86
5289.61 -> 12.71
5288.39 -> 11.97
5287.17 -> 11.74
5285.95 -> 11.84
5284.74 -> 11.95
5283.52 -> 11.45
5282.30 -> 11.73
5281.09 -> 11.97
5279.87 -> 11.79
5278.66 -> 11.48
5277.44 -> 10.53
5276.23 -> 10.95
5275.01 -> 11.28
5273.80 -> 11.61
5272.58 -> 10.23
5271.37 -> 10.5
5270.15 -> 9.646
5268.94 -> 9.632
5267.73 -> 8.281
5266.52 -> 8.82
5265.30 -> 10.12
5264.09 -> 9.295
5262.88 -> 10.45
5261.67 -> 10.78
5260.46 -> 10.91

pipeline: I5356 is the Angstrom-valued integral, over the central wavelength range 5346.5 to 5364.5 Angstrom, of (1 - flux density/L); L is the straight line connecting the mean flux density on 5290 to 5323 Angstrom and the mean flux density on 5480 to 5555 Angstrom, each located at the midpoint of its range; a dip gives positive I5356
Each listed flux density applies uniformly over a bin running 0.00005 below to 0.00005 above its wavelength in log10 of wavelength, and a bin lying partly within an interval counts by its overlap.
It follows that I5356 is -0.26 Angstrom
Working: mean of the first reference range 12.1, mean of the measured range 12.2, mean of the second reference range 11.7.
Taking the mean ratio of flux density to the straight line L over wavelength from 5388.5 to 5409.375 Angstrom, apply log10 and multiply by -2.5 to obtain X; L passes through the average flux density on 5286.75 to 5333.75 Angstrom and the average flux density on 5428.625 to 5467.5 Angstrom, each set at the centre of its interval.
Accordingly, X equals 0.09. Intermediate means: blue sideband 11.9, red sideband 11.9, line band 10.9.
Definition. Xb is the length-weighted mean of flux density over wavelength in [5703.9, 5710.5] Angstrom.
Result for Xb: 11.6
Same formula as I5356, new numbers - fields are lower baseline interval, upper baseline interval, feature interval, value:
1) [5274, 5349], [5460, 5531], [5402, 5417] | 0.60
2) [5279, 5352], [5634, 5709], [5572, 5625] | 0.77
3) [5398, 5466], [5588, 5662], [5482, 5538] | 0.52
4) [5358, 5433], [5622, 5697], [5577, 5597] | 0.60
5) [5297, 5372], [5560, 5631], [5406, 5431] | 0.12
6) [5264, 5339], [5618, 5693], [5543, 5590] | -0.38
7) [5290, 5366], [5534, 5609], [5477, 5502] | 0.43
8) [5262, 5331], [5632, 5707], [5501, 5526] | 0.61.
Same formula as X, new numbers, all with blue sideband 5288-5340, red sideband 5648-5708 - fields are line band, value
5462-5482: 0.03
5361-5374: 0.03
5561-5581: 0.01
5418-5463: -0.01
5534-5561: -0.03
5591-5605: 0.04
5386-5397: 0.06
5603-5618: -0.01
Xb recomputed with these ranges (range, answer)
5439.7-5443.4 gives 12.9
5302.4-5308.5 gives 12.3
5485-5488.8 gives 12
